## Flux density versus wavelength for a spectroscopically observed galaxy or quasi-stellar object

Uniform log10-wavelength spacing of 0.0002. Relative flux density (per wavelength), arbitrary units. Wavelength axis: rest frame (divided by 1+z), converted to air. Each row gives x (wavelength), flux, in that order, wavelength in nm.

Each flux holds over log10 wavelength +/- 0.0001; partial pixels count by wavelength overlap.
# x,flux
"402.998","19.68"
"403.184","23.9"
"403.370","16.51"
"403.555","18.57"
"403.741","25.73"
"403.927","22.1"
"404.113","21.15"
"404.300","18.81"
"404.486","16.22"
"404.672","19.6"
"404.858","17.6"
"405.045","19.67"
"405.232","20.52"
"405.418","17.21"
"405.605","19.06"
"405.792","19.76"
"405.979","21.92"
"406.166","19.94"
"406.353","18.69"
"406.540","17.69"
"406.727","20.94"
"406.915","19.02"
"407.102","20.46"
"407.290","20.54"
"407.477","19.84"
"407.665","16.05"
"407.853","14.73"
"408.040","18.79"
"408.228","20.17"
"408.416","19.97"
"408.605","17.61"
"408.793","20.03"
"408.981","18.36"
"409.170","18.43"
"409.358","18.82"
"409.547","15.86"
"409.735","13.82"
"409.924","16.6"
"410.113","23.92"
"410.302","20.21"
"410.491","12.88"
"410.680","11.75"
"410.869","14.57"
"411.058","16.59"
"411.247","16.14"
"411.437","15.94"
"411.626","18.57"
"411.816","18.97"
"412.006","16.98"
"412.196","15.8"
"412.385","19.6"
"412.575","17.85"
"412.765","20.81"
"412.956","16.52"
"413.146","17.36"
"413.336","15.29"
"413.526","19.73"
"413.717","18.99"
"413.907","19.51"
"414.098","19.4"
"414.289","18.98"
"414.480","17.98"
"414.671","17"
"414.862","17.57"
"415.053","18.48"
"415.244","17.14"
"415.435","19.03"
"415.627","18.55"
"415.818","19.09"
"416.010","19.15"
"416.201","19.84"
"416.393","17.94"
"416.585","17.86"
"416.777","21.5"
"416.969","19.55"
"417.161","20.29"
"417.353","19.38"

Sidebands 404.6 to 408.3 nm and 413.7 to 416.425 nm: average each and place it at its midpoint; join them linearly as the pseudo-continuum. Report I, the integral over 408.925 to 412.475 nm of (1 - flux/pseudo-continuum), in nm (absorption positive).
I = 0.34 nm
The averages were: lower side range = 19.1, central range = 17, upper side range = 18.6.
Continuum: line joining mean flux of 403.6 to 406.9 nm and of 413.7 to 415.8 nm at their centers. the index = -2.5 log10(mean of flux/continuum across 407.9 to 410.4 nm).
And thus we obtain 0.04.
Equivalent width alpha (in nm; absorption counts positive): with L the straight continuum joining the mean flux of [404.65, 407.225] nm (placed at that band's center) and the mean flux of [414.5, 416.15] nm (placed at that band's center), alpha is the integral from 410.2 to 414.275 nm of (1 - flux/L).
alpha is 0.28 nm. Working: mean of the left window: 19.4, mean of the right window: 18.3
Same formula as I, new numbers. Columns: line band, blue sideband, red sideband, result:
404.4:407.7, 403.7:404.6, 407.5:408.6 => 0.01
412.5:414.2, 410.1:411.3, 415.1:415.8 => -0.10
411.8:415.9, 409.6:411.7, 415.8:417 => -0.05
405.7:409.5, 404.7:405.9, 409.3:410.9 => -0.26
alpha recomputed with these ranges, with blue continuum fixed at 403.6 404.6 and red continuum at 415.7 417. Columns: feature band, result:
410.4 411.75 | 0.310 nm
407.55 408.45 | 0.105 nm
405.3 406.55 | 0.070 nm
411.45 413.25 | 0.162 nm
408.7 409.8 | 0.133 nm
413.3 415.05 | 0.100 nm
